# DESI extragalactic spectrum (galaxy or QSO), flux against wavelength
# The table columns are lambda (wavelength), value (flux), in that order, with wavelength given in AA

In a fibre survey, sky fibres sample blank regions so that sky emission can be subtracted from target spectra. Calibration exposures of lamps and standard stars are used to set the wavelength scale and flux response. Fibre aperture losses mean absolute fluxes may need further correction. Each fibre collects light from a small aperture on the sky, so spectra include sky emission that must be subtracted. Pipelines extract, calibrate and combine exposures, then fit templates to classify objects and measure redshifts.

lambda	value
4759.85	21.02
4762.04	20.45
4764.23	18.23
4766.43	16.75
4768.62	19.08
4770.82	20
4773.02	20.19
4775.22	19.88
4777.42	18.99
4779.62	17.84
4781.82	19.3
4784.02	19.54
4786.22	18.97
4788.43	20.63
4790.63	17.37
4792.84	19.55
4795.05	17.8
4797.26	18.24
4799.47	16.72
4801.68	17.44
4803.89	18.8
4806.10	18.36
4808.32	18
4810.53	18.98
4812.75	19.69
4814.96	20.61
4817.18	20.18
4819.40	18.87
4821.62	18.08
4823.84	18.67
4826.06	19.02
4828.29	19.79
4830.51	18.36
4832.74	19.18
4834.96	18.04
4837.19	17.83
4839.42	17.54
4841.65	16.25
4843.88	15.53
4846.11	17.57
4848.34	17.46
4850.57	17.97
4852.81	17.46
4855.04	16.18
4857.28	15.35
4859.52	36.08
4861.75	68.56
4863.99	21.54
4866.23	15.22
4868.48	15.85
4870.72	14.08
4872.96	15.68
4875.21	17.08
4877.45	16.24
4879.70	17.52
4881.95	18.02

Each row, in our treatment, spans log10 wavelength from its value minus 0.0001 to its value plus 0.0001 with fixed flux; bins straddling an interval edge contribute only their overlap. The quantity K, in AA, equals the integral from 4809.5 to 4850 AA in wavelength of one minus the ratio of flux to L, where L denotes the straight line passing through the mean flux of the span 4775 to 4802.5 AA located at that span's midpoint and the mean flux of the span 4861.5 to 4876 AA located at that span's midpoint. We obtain 3.3 AA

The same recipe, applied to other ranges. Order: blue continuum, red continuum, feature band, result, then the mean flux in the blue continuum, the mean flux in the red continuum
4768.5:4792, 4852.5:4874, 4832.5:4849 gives 3.85 AA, 19.3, 23.9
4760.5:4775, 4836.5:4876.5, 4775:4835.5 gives 3.21 AA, 19.2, 20.8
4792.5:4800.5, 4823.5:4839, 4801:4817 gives -0.67 AA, 17.9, 18.6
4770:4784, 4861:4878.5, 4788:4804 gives 1.39 AA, 19.4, 22.1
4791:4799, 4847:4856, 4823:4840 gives -0.90 AA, 18.3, 17.3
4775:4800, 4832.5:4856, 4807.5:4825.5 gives -1.14 AA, 18.7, 17.3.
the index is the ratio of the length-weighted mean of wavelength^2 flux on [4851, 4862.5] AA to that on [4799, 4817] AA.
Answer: 1.57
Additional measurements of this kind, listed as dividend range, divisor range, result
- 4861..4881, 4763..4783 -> 1.18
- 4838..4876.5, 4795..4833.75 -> 1.13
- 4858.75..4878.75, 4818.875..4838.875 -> 1.32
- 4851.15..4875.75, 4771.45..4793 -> 1.24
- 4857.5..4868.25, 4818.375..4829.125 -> 1.73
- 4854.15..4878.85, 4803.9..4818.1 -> 1.22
